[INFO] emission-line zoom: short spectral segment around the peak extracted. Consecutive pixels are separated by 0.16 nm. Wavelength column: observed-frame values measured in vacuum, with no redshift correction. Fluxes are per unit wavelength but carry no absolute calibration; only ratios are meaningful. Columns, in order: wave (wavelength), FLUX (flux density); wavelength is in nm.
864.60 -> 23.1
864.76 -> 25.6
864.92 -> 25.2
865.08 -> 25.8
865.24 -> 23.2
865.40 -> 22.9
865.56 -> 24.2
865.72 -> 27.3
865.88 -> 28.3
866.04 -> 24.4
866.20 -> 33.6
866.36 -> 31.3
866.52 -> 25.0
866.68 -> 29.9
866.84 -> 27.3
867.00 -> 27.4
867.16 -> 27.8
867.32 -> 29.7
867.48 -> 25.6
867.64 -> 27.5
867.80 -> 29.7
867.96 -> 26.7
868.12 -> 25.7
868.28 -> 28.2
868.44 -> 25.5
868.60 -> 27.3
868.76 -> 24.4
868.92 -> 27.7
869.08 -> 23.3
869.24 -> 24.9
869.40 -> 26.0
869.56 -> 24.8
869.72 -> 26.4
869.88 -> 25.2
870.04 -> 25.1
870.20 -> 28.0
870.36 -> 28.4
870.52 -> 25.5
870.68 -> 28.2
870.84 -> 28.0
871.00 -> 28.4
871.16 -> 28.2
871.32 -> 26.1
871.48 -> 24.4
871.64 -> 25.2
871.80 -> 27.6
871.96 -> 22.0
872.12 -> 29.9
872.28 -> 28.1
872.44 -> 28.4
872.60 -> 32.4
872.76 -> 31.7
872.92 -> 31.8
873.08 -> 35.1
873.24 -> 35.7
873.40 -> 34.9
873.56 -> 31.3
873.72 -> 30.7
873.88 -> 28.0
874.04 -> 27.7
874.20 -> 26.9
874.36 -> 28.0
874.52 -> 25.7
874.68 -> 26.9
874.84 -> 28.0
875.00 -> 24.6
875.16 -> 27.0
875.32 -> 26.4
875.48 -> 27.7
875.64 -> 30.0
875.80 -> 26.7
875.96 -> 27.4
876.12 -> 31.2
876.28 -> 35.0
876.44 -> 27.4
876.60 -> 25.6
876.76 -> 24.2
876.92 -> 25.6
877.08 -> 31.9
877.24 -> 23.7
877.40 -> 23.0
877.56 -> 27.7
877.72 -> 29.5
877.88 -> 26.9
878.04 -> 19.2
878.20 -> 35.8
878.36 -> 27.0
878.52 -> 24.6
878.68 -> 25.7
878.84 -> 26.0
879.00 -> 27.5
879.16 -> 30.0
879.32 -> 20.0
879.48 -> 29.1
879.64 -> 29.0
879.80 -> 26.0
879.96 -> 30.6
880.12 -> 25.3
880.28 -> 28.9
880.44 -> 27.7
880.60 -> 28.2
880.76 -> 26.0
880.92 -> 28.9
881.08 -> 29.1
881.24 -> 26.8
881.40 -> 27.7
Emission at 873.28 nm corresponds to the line [O II]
